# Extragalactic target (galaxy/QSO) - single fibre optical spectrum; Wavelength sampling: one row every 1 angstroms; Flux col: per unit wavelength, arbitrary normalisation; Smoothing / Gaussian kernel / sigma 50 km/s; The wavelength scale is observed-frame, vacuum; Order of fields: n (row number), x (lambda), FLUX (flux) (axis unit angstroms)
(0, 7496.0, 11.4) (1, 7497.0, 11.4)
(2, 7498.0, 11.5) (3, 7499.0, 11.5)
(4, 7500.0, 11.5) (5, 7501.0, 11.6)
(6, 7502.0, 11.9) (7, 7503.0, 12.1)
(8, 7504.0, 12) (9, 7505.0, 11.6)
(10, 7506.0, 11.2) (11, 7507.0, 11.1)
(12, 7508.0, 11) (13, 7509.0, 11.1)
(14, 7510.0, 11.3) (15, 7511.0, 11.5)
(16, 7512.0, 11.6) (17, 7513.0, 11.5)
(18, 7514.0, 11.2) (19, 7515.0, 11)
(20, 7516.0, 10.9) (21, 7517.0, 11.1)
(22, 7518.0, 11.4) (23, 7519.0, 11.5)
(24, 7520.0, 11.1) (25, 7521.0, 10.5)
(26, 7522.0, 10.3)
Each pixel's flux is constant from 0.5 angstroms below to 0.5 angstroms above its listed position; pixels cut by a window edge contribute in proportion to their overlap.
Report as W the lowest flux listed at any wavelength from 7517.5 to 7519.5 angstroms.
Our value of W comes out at 11.4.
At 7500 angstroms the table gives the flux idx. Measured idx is 11.5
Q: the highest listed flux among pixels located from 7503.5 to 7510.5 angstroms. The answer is 12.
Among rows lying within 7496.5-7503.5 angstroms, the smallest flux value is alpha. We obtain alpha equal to 11.4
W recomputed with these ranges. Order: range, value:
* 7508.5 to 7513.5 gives 11.1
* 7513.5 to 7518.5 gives 10.9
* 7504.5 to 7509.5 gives 11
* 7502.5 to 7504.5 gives 12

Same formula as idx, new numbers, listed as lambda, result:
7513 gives 11.5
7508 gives 11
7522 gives 10.3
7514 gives 11.2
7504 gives 12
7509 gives 11.1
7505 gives 11.6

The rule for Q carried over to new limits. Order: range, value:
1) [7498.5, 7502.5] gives 11.9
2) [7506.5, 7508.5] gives 11.1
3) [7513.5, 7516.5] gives 11.2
